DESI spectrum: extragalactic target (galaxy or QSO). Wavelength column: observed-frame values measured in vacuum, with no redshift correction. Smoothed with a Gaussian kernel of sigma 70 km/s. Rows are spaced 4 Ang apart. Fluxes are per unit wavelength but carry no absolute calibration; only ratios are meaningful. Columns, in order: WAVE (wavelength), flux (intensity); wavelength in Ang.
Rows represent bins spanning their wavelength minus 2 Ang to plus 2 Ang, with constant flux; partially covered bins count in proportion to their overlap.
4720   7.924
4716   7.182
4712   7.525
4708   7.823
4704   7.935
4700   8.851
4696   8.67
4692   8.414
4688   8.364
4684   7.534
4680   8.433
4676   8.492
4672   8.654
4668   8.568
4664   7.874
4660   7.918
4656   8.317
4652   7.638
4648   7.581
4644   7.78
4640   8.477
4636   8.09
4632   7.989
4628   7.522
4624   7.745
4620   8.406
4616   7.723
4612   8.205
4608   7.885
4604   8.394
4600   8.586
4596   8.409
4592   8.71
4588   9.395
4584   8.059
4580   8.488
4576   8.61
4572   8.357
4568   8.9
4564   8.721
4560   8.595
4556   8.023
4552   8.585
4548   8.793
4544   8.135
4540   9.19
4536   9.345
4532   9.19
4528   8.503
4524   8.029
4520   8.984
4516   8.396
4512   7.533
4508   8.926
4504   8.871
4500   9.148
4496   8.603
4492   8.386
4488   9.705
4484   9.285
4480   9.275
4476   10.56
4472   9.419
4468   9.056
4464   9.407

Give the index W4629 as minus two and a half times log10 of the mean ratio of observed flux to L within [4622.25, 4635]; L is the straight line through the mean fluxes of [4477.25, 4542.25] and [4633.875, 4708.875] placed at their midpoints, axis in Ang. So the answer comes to 0.078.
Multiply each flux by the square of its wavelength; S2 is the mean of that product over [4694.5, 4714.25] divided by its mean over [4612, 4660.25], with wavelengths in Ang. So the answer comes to 1.05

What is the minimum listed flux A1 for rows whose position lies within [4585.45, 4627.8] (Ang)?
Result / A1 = 7.723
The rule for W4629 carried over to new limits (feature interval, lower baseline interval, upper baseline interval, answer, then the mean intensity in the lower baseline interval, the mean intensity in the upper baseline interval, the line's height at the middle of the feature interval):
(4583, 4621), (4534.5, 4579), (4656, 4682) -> 0.02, 8.65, 8.32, 8.52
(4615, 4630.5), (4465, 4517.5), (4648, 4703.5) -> 0.08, 9.03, 8.25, 8.47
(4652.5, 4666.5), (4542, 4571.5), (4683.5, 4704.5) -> 0.05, 8.53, 8.37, 8.41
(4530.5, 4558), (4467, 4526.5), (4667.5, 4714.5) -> 0.00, 8.94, 8.25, 8.77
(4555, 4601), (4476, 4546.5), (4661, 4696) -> 0.01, 8.84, 8.3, 8.63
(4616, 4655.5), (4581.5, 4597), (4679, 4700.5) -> 0.08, 8.65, 8.34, 8.51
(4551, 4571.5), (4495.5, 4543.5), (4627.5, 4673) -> -0.01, 8.71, 8.04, 8.5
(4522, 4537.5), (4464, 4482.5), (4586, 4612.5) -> 0.04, 9.55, 8.53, 9.09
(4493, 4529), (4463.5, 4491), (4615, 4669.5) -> 0.08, 9.49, 7.97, 9.18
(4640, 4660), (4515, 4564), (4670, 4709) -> 0.07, 8.66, 8.33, 8.42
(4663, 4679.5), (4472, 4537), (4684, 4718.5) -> -0.03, 8.93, 8.06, 8.19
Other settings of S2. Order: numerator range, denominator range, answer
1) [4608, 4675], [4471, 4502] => 0.93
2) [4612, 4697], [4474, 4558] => 0.97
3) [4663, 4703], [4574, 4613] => 1.03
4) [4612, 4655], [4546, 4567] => 0.96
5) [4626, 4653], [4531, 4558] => 0.94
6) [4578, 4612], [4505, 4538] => 1.01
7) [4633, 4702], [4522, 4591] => 1.00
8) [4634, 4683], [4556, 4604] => 0.98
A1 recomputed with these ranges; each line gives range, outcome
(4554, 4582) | 8.023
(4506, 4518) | 7.533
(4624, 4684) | 7.522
